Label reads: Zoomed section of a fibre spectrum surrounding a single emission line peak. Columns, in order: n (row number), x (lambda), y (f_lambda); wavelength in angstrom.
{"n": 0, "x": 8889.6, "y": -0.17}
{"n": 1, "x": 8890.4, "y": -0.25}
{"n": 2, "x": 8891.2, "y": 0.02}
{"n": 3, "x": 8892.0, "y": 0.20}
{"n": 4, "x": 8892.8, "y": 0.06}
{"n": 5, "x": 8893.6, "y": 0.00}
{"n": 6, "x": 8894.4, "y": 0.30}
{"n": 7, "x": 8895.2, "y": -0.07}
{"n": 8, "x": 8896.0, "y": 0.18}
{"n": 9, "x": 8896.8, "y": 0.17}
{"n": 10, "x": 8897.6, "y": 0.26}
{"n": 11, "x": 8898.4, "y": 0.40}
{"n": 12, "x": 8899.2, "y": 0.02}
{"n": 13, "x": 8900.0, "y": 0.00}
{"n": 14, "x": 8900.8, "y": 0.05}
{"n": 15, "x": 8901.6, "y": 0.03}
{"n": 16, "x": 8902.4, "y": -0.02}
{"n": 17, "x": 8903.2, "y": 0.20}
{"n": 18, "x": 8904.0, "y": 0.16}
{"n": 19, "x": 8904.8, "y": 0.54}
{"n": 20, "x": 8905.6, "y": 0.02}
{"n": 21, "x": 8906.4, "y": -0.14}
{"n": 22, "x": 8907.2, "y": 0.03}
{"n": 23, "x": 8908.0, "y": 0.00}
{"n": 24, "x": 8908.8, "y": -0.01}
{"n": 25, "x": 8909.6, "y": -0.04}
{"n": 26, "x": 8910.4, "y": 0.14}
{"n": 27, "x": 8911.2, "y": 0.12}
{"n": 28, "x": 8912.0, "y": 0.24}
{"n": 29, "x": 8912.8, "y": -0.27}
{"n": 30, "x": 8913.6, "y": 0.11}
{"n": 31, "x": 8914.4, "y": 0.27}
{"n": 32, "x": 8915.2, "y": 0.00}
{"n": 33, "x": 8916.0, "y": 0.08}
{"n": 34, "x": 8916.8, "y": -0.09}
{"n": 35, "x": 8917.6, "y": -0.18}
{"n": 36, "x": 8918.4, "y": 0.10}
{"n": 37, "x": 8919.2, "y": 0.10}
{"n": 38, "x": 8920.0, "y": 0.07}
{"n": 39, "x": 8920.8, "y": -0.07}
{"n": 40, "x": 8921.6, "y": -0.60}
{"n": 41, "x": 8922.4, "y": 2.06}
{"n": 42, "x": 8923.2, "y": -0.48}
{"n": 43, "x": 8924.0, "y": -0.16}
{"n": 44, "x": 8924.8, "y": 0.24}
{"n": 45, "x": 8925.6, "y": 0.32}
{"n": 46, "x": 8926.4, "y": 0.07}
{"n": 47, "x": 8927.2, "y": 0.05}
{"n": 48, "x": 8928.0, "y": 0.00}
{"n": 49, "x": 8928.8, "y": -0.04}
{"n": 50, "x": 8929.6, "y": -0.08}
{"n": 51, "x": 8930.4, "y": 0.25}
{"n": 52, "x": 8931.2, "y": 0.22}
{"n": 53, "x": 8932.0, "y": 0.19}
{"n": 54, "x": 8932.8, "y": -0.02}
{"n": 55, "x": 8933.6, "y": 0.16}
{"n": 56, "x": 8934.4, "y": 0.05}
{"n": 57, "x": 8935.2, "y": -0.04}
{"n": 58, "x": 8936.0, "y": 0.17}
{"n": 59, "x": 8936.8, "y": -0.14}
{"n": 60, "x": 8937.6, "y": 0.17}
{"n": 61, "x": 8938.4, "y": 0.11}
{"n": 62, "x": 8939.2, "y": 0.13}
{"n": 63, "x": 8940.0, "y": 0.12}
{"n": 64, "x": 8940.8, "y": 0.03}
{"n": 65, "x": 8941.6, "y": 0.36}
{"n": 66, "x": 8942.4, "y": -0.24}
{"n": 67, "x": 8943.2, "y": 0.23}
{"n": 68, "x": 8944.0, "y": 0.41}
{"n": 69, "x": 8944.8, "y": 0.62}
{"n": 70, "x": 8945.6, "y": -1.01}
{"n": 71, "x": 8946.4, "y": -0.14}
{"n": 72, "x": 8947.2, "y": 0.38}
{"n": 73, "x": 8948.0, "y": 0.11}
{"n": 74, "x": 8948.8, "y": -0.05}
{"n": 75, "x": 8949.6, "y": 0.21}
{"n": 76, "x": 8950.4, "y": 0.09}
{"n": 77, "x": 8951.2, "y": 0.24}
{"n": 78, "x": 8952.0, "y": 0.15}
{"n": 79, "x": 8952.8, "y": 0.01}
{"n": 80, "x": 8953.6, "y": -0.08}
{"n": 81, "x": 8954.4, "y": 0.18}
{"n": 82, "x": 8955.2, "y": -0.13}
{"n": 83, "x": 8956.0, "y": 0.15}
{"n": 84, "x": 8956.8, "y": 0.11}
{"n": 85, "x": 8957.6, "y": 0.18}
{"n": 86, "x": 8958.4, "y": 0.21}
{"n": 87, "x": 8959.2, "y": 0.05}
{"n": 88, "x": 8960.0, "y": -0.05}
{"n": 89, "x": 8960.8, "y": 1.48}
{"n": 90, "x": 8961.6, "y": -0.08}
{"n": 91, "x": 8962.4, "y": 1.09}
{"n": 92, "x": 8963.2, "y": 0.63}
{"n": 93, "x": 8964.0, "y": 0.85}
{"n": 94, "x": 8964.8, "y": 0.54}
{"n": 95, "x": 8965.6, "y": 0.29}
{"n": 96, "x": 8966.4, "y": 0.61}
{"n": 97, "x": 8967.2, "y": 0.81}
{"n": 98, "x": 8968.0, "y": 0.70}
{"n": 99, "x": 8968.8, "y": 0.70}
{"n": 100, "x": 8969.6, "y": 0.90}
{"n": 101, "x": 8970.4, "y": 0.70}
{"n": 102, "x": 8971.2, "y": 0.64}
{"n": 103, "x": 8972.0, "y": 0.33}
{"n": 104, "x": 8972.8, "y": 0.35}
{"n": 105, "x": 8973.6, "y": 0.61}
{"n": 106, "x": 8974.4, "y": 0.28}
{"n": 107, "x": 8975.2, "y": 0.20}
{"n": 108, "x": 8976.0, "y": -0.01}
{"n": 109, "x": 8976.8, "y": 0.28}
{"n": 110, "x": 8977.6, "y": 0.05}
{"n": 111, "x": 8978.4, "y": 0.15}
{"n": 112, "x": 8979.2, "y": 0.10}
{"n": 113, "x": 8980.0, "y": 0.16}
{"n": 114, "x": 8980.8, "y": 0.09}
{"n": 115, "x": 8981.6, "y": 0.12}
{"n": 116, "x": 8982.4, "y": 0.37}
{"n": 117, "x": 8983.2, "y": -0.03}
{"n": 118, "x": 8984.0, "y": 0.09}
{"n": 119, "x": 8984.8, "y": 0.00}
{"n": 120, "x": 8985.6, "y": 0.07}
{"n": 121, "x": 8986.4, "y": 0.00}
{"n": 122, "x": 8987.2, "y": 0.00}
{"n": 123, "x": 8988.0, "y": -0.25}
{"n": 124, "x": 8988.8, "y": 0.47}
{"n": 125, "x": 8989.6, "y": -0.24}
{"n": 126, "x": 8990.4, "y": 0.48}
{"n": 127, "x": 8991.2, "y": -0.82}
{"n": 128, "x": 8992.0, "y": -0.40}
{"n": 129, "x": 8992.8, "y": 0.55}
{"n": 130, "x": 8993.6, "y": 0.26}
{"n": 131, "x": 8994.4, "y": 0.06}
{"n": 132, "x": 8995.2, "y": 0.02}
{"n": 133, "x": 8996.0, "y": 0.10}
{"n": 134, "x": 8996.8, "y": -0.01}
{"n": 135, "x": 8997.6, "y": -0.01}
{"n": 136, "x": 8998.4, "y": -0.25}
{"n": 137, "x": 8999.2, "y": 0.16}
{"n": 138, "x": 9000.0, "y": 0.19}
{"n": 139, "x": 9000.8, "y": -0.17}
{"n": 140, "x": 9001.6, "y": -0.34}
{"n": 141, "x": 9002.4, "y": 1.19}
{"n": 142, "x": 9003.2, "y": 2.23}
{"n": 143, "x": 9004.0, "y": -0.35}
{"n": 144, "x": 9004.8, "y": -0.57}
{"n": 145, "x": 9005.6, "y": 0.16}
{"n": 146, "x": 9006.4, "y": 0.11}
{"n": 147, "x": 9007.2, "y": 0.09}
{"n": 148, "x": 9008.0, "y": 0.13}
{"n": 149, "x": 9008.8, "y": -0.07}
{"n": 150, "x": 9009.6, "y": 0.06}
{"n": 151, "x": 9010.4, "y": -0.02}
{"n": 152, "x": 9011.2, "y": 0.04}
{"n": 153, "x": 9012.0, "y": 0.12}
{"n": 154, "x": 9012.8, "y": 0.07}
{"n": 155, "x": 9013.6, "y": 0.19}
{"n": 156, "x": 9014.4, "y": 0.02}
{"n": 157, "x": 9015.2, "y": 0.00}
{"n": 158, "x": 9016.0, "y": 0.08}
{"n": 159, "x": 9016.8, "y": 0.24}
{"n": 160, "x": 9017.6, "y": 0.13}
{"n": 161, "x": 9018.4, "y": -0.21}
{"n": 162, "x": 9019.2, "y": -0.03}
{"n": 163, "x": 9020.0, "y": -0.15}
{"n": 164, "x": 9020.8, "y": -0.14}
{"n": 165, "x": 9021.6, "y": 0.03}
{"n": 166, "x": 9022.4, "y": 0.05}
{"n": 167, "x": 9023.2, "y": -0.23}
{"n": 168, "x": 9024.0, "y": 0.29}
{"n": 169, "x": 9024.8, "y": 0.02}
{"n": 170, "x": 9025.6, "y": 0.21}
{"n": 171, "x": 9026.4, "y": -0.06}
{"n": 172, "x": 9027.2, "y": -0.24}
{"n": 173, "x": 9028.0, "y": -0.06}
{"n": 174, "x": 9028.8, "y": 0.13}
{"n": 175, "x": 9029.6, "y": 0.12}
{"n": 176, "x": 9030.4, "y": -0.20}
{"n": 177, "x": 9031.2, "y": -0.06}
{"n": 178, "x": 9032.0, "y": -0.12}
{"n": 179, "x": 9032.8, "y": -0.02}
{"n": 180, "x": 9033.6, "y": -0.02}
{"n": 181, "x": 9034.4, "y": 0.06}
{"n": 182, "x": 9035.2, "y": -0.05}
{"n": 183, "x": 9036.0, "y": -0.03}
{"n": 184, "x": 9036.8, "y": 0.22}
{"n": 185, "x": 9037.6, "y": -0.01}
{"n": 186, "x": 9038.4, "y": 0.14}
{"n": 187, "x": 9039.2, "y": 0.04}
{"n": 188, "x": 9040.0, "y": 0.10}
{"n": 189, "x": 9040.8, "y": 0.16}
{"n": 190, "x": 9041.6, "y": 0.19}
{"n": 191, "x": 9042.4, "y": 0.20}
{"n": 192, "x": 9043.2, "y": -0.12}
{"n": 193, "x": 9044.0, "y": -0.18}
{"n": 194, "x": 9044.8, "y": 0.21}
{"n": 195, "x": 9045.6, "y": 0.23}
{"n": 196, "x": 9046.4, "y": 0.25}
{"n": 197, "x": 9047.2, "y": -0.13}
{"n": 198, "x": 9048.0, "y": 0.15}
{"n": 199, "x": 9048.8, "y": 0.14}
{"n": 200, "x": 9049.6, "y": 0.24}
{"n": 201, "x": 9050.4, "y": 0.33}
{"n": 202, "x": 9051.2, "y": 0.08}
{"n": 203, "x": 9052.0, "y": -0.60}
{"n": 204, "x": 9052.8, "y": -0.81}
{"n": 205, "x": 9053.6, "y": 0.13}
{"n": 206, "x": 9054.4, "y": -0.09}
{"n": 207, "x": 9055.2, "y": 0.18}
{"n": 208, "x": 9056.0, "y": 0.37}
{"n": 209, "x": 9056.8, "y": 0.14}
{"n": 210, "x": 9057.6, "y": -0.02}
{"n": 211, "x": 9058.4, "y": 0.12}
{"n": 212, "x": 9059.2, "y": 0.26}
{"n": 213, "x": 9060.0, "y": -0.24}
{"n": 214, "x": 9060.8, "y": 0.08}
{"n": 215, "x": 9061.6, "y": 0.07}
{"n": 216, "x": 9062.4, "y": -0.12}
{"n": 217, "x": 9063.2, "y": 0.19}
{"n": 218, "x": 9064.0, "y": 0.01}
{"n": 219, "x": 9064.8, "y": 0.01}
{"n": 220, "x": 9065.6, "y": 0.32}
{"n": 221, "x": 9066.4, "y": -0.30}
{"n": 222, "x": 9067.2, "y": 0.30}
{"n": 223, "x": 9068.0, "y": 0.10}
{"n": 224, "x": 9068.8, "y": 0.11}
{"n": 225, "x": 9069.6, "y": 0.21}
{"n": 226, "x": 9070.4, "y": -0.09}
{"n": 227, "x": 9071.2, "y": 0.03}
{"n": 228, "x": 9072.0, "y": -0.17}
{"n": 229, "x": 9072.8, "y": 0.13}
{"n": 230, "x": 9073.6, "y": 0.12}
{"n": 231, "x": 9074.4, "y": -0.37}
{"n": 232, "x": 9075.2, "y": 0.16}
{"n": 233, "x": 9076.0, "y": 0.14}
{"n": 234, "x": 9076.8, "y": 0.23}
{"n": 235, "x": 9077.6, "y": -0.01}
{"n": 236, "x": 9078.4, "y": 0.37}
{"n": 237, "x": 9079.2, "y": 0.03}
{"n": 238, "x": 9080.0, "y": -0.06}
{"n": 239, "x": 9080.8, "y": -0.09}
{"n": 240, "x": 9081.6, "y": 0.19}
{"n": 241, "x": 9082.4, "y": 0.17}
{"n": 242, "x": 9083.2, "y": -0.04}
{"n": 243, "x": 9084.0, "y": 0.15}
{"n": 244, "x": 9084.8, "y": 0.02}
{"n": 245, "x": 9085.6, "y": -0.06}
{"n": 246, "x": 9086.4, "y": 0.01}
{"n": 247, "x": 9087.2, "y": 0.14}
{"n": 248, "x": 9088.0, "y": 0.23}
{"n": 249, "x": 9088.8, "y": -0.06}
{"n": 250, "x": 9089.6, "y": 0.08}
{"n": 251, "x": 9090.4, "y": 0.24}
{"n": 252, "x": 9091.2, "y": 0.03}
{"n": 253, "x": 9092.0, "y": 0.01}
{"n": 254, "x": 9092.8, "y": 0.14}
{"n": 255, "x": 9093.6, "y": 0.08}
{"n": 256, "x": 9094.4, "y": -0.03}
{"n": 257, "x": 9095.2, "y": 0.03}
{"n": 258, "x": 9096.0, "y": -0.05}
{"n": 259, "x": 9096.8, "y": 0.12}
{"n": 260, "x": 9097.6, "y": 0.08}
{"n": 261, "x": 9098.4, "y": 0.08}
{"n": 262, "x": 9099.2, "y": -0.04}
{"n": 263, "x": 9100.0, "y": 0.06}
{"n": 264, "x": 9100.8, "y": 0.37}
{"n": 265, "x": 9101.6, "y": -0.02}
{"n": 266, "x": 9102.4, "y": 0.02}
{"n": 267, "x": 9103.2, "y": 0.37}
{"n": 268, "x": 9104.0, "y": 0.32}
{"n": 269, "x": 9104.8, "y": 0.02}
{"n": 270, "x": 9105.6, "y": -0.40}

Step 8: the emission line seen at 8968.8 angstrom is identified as [O II]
